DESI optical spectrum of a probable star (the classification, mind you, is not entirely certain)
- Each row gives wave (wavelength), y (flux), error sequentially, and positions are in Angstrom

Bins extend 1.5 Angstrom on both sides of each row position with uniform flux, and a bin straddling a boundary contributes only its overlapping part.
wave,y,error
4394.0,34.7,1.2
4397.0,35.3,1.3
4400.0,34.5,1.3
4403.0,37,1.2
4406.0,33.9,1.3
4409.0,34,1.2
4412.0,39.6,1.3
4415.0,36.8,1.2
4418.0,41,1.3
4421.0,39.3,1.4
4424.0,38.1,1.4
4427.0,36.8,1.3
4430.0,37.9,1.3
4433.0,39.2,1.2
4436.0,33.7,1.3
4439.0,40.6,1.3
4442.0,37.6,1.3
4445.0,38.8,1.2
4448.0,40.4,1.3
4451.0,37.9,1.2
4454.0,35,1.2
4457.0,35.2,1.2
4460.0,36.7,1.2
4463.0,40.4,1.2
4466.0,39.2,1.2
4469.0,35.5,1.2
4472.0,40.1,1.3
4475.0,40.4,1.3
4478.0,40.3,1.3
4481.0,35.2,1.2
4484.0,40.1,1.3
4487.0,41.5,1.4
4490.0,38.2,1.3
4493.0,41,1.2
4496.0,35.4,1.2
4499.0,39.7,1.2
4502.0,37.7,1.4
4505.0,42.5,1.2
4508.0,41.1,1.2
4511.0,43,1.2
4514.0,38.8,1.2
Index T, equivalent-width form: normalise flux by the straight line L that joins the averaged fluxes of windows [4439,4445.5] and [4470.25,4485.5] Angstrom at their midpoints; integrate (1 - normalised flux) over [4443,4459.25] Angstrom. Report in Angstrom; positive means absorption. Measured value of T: 0.6 Angstrom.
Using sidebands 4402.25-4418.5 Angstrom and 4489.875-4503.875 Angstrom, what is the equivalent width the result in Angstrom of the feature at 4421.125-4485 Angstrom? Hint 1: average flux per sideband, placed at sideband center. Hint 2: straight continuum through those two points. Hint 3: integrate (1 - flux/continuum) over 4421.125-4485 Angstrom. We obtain -0.7 Angstrom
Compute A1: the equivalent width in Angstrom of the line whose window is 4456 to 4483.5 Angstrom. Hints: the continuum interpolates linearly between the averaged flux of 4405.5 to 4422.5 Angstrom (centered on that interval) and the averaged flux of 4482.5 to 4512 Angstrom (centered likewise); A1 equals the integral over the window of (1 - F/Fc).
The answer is 0.7 Angstrom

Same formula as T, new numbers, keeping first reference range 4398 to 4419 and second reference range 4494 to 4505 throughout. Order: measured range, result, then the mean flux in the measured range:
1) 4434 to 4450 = -0.4 Angstrom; 38.2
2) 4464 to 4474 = -0.2 Angstrom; 38.5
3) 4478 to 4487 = -0.2 Angstrom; 38.7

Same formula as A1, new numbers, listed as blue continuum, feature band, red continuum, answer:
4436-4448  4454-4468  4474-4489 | 0.5 Angstrom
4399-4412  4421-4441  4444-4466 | -0.6 Angstrom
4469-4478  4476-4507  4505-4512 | 1.2 Angstrom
